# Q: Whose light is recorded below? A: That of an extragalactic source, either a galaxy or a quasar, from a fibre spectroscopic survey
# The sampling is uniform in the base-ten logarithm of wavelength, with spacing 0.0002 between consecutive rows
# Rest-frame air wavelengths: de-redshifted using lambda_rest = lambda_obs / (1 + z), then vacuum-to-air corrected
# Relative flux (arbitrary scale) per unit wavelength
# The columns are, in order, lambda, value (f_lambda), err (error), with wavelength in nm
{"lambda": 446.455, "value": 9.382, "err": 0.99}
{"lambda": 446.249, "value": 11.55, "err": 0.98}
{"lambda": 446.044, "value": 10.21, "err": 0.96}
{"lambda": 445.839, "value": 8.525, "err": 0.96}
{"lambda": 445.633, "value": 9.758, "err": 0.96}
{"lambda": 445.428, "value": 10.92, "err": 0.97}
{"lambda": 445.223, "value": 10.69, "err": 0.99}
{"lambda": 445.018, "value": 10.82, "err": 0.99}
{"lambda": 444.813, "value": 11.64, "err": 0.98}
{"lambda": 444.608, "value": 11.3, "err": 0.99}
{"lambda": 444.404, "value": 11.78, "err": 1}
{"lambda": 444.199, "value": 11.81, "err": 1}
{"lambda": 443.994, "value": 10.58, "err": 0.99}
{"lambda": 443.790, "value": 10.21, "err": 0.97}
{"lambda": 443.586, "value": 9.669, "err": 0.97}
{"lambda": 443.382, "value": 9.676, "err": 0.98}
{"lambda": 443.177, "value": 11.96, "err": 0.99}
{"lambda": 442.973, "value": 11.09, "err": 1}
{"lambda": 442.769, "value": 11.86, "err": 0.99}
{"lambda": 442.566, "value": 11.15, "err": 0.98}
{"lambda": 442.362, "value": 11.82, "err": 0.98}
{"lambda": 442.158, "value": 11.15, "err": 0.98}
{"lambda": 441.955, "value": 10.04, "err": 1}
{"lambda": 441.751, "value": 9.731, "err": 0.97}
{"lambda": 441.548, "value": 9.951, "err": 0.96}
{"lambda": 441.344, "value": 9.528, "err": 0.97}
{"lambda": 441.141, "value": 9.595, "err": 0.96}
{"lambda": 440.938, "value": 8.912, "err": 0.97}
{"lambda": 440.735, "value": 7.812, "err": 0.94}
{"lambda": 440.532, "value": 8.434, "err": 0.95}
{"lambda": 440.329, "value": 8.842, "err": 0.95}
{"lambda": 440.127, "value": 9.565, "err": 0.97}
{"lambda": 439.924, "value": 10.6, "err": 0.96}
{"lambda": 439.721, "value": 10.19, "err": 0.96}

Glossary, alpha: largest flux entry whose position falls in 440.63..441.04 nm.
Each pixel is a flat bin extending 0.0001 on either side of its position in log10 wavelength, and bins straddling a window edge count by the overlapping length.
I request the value 8.912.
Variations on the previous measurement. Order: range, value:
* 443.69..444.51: 11.81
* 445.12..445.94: 10.92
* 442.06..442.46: 11.82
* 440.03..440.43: 9.565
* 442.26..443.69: 11.96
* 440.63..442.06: 10.04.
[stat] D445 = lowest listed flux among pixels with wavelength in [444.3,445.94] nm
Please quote 8.525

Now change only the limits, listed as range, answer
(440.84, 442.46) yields 8.912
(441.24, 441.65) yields 9.528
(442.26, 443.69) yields 9.669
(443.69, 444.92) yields 10.21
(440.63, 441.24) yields 7.812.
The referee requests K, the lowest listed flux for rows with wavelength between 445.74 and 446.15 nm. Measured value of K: 8.525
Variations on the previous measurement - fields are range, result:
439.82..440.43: 8.842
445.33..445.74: 9.758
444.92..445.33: 10.69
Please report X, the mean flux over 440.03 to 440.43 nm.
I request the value 9.22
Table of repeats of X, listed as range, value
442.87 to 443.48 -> 10.9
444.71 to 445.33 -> 11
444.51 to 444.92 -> 11.5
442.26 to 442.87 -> 11.6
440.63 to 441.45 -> 8.96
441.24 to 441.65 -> 9.74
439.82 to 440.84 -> 9.05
